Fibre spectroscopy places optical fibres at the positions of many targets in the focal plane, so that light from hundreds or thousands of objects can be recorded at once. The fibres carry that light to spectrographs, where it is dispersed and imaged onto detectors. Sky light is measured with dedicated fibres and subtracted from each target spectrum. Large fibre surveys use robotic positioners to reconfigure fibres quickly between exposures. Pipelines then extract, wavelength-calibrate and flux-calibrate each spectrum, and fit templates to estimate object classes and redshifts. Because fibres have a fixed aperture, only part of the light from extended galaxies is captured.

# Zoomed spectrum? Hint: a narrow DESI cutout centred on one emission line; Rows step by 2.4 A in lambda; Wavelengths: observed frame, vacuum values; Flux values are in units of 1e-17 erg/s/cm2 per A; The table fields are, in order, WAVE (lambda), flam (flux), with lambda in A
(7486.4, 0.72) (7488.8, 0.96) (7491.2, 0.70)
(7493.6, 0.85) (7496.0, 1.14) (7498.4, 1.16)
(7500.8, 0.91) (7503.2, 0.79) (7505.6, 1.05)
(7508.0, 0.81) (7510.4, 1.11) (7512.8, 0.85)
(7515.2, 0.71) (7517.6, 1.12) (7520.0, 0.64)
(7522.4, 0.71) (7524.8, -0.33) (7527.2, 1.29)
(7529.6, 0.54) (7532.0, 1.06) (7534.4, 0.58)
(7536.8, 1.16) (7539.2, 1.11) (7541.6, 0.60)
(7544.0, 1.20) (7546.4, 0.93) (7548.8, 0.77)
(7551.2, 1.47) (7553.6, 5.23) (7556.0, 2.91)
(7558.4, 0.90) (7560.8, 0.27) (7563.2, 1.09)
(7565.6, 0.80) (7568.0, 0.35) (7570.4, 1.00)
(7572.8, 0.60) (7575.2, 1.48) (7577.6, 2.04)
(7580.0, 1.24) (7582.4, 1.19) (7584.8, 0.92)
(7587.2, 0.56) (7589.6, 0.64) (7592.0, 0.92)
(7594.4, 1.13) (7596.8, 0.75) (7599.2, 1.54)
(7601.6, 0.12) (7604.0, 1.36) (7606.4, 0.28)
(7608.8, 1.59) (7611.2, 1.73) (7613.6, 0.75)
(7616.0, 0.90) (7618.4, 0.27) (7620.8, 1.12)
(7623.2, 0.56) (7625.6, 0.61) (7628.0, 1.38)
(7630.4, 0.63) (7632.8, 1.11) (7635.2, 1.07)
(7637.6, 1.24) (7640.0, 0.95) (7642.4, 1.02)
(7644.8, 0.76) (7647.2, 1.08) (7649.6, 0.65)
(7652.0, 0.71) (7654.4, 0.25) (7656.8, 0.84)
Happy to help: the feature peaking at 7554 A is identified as Halpha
